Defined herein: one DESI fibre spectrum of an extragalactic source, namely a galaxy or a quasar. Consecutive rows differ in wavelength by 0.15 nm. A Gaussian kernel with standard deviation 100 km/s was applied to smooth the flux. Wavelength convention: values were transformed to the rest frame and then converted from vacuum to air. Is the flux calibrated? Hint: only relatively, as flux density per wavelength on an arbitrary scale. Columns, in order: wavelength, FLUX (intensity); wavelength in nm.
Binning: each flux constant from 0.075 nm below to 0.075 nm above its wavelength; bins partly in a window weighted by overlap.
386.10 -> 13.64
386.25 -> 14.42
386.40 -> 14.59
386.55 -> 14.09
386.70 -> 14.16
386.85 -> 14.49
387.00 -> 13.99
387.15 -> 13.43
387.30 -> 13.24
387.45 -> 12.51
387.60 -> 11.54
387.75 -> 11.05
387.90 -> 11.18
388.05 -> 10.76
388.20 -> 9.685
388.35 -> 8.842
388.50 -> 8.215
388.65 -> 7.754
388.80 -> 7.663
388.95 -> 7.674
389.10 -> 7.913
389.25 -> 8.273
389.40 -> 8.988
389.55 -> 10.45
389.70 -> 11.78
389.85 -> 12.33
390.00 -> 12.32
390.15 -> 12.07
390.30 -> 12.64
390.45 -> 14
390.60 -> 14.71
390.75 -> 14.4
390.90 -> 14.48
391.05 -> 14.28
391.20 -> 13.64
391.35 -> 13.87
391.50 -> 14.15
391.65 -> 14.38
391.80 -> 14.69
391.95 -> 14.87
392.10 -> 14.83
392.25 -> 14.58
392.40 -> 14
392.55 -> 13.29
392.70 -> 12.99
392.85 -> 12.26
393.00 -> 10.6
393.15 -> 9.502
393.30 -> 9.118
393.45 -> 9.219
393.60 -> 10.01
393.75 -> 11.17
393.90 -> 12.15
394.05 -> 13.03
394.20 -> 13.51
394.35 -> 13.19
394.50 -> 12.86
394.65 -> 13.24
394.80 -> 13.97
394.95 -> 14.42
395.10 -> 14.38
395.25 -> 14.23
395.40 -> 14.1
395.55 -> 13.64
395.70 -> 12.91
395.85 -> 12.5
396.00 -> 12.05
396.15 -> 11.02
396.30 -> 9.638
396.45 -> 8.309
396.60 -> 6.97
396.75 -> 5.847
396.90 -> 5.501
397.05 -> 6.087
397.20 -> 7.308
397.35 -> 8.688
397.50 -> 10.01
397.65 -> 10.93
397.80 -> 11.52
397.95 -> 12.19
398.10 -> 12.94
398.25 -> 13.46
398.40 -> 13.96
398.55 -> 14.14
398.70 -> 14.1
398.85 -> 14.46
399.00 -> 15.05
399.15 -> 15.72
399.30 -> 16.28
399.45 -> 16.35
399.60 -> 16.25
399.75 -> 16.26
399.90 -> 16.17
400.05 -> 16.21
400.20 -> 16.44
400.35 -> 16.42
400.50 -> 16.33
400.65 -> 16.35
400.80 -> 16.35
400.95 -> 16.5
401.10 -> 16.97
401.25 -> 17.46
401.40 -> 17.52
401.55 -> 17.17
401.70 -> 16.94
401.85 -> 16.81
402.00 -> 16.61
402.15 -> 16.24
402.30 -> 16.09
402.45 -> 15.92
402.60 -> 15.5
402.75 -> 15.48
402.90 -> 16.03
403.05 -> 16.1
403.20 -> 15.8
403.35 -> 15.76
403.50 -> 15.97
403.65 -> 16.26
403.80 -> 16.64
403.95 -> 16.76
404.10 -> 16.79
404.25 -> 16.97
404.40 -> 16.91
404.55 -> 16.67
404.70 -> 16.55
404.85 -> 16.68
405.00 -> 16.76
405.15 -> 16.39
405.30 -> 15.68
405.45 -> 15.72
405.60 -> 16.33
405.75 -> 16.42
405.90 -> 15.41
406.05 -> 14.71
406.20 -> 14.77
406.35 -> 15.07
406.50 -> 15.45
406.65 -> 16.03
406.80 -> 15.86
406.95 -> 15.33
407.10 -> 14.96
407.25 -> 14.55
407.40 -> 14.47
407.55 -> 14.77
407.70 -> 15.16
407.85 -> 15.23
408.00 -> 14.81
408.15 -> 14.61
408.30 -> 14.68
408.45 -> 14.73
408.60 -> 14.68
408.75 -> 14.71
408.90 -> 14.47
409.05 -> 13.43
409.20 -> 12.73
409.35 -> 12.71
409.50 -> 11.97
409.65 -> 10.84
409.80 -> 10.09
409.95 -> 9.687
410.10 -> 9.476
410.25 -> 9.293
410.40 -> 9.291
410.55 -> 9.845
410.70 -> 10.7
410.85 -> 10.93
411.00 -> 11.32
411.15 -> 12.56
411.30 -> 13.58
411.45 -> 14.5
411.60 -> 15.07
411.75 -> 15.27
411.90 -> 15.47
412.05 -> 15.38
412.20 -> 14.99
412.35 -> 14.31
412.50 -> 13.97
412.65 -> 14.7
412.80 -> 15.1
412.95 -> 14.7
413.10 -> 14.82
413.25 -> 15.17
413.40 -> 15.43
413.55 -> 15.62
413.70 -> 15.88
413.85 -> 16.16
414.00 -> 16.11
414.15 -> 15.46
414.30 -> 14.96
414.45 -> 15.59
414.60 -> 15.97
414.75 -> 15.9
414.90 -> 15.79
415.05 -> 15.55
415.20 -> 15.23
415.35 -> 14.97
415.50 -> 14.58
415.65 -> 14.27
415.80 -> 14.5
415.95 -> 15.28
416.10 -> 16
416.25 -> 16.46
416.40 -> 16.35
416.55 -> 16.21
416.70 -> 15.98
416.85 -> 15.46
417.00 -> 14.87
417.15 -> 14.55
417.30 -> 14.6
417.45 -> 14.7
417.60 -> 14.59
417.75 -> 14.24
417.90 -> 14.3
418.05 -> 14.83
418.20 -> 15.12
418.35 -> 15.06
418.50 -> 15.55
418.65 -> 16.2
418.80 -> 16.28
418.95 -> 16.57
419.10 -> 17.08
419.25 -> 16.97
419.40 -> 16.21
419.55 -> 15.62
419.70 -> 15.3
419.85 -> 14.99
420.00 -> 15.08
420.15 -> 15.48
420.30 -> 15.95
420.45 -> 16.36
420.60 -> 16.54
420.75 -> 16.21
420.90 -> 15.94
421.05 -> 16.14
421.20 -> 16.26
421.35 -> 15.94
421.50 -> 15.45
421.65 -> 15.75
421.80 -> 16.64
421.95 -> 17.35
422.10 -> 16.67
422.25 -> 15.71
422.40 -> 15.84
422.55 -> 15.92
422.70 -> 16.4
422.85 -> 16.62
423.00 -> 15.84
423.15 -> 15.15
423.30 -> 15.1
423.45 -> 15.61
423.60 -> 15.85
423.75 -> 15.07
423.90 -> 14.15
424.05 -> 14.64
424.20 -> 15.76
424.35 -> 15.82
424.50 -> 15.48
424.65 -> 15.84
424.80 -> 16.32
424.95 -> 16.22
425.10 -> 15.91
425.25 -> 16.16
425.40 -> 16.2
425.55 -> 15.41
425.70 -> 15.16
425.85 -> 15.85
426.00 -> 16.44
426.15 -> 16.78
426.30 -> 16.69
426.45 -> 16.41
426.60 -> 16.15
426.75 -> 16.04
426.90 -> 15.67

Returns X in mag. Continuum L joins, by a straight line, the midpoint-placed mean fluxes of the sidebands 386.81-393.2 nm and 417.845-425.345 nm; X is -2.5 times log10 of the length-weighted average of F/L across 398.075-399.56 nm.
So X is -0.13 mag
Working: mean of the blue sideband 12.1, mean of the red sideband 15.8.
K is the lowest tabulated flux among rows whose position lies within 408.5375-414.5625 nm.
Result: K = 9.291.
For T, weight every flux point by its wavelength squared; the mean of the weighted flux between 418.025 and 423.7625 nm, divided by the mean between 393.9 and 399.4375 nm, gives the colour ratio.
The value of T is 1.5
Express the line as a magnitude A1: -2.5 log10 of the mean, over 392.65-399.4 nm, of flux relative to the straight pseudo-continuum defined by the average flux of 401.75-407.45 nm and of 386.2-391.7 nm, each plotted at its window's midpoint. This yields 0.17 mag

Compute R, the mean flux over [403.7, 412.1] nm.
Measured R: 14.3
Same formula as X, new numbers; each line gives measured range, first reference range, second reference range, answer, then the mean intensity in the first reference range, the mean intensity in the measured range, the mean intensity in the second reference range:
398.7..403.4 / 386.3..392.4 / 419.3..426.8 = -0.198 mag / 12.2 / 16.2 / 15.9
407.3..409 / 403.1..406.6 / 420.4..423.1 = 0.098 mag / 16.1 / 14.7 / 16.2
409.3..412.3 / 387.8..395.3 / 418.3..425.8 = 0.189 mag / 12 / 12.2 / 15.9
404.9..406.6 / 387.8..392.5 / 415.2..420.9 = -0.132 mag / 11.9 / 15.7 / 15.5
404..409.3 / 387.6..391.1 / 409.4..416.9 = -0.163 mag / 10.9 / 15.4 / 14.1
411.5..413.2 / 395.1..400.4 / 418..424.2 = -0.022 mag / 12.5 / 14.9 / 15.8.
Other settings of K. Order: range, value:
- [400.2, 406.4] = 14.71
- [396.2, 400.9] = 5.501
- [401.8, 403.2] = 15.48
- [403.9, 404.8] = 16.55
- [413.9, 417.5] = 14.27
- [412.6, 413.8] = 14.7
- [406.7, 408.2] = 14.47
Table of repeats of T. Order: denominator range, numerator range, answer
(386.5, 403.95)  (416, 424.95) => 1.35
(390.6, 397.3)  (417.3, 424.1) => 1.48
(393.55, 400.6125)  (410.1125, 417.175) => 1.24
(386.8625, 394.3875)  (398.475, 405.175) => 1.44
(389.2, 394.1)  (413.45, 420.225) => 1.40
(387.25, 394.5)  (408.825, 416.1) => 1.30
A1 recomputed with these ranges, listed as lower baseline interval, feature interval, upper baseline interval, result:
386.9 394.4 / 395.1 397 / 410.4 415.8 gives 0.17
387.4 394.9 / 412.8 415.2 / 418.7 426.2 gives -0.05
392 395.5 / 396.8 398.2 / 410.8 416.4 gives 0.35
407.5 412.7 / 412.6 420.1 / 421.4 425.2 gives -0.08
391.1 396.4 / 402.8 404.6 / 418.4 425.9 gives -0.18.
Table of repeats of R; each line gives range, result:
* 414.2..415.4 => 15.5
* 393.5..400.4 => 12.6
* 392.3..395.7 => 12.5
